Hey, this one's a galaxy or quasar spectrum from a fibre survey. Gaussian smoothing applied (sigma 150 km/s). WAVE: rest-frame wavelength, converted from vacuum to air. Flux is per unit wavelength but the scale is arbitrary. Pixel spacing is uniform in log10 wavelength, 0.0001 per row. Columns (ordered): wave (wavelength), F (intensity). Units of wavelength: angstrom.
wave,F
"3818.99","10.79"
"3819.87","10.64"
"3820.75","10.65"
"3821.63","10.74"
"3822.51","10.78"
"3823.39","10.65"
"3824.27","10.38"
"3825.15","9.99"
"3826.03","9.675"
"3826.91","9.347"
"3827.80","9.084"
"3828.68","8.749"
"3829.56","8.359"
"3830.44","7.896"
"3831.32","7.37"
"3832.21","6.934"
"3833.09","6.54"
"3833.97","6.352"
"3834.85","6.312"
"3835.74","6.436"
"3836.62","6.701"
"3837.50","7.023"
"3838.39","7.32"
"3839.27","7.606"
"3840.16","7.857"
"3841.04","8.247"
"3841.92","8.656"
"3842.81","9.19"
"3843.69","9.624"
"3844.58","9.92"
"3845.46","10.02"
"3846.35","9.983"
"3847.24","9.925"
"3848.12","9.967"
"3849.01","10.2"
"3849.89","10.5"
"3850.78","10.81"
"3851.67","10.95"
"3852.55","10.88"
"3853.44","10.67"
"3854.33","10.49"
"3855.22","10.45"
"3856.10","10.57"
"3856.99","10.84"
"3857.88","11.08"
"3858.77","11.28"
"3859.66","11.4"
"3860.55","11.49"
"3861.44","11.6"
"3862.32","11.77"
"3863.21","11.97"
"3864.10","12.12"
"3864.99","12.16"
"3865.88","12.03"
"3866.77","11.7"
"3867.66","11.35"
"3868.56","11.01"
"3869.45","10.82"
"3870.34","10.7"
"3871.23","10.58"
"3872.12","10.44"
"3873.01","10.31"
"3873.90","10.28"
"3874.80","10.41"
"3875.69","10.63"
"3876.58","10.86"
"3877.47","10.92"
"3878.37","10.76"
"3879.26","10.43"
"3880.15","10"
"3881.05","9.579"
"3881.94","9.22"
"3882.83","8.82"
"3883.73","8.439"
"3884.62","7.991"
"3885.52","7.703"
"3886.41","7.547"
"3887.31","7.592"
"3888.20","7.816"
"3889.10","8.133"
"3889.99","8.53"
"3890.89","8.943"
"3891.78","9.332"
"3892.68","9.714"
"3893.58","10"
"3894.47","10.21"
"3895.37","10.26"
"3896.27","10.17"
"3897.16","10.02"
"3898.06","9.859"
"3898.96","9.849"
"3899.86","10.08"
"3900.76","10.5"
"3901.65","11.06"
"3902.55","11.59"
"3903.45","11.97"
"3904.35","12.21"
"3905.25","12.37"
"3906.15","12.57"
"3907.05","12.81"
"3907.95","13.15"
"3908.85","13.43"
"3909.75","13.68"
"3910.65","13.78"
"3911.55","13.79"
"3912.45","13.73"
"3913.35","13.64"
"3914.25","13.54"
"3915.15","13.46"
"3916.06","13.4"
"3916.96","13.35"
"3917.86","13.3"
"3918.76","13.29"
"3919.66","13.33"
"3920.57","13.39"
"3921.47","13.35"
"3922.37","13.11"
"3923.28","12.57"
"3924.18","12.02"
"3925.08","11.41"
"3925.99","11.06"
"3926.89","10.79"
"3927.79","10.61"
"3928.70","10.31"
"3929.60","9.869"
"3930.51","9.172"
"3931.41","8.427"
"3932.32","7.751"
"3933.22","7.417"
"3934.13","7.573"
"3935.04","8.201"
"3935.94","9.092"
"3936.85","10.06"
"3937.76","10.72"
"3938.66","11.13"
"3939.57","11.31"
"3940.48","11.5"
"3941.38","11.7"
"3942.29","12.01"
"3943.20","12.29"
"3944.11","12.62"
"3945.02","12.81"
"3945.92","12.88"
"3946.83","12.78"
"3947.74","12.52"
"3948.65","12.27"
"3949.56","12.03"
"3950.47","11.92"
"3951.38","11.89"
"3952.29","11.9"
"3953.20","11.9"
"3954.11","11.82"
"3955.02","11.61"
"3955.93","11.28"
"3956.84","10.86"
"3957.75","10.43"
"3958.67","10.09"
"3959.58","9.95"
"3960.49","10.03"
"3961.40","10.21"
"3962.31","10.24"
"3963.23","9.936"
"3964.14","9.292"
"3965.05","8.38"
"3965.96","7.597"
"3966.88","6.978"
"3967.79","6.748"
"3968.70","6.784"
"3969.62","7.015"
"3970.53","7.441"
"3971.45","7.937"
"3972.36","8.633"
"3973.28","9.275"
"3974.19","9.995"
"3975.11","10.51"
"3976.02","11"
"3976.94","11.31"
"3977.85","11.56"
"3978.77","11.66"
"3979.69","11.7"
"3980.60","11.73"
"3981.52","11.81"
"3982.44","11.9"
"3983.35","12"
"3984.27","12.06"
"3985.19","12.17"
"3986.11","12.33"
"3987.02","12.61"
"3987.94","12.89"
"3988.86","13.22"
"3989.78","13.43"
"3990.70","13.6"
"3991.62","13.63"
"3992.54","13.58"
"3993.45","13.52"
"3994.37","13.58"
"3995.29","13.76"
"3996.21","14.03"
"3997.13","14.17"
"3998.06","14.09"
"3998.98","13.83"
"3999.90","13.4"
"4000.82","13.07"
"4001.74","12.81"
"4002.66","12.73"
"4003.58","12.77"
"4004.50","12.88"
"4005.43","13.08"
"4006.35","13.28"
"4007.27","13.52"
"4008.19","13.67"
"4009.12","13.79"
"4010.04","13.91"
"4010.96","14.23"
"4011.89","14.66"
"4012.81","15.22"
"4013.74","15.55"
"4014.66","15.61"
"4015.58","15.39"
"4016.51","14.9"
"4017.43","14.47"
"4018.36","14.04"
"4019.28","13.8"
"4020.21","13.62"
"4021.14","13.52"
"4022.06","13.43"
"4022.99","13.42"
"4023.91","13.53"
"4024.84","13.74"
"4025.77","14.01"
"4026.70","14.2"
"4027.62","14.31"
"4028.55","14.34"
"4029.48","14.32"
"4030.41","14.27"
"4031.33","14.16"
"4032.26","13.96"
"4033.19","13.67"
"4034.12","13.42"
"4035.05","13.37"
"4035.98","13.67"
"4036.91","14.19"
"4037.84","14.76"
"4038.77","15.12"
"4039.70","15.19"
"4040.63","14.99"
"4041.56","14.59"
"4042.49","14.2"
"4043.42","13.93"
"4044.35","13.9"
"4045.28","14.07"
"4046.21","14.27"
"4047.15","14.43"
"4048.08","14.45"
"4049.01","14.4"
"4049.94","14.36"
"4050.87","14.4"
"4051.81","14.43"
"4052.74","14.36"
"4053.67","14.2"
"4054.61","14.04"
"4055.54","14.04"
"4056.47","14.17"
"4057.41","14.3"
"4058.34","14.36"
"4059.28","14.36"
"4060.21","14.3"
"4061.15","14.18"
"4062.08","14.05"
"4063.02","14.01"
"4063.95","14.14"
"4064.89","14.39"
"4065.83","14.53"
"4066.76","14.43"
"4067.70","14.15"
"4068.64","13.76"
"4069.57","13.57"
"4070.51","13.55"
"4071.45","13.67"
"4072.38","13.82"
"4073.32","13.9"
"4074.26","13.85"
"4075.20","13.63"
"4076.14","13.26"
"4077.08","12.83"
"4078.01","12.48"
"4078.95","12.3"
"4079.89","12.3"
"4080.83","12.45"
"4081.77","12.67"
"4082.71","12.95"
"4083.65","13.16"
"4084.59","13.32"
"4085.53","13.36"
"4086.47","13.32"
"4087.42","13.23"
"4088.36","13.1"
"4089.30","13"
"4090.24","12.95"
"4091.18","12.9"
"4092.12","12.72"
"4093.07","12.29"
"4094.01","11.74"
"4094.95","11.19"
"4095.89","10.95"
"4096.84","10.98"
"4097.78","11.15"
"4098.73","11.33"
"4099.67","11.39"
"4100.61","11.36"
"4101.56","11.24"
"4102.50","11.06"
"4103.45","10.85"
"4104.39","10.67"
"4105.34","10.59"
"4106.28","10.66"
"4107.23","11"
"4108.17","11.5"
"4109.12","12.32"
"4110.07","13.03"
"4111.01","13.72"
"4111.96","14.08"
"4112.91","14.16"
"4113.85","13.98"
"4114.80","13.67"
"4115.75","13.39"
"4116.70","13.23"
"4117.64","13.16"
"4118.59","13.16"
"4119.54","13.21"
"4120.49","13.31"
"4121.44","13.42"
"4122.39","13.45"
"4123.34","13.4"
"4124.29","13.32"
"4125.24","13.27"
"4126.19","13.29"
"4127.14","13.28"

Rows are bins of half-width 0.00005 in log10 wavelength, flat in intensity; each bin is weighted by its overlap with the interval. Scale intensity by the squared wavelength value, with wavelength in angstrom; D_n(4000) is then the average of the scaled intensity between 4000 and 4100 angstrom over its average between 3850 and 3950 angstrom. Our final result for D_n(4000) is 1.34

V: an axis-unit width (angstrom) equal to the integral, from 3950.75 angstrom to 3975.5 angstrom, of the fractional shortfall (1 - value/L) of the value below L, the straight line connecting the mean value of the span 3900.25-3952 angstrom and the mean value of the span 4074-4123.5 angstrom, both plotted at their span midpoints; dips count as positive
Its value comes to 4.9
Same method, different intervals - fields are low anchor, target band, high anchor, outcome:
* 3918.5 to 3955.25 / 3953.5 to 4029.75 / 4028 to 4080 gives 2.4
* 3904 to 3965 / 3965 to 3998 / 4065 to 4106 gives 2.0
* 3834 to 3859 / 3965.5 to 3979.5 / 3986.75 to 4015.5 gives 4.2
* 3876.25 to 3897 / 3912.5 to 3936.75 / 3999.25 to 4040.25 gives -1.7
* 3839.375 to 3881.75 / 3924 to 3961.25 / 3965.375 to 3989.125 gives -1.7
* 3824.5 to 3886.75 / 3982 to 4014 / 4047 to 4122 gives -4.2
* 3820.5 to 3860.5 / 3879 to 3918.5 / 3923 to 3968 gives -3.3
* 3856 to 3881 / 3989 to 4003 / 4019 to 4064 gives -0.2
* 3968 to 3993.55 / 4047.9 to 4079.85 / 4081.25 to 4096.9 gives -4.3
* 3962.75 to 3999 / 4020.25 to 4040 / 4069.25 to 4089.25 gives -3.0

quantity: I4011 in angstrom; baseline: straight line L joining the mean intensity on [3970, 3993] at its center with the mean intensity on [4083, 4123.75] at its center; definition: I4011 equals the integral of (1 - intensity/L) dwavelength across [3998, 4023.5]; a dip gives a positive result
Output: -4.6 angstrom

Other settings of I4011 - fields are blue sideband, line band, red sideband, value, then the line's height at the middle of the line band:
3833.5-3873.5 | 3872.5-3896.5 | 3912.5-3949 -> 2.71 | 10.6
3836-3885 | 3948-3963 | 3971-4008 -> 0.83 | 11.8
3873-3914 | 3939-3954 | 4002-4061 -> -0.25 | 11.9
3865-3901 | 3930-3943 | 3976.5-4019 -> 1.95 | 11.5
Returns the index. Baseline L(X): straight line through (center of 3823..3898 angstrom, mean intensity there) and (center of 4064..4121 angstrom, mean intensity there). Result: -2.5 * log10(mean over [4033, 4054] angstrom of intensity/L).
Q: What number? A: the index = -0.18 mag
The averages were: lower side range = 9.65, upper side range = 12.7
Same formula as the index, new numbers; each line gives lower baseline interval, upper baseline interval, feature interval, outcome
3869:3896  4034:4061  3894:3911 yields -0.14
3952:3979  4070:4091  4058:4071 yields -0.12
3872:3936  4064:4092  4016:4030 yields -0.12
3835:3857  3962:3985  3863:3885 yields -0.12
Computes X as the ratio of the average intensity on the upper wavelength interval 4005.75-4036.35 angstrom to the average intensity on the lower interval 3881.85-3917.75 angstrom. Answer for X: 1.29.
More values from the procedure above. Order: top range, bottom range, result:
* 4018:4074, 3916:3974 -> 1.33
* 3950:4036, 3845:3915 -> 1.14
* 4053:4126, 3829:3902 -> 1.34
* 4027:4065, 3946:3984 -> 1.37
